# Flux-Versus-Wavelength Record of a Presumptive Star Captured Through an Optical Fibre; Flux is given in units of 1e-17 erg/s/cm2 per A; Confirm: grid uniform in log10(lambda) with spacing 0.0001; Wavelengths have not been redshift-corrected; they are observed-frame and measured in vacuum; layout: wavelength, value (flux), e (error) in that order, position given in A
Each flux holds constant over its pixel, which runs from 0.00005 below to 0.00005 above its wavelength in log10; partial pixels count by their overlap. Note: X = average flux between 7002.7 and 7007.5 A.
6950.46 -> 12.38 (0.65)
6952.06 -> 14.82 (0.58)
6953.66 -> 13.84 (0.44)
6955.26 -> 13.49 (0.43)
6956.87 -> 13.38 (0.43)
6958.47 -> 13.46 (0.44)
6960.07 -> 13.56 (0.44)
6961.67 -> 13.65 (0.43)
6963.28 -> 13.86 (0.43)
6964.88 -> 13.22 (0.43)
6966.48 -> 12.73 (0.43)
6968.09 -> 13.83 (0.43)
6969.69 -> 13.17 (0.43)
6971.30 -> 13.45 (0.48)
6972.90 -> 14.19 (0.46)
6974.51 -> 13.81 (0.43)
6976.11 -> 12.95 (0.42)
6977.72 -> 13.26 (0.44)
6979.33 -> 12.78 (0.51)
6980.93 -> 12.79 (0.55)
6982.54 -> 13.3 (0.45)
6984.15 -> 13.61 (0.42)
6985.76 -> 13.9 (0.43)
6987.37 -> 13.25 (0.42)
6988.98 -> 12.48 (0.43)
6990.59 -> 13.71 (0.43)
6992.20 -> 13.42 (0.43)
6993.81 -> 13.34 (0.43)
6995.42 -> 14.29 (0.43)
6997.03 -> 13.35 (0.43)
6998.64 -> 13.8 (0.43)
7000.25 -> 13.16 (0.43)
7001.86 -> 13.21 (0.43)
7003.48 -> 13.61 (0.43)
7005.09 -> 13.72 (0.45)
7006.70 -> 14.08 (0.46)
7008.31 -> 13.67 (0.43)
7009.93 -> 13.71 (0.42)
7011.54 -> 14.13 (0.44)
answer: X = 13.8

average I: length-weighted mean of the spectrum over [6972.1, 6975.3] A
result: 14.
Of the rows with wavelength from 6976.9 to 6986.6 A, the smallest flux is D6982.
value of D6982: 12.78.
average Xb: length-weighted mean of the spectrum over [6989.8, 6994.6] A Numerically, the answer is 13.5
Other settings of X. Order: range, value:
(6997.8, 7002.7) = 13.4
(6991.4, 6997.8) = 13.6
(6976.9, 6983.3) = 13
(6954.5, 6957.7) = 13.4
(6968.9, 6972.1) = 13.3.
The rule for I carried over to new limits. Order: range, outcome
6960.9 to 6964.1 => 13.7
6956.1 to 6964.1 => 13.6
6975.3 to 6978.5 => 13.1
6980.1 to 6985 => 13.2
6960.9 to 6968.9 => 13.5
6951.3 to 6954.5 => 14.3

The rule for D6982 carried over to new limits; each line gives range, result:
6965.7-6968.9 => 12.73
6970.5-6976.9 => 12.95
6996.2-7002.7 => 13.16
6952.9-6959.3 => 13.38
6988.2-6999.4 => 12.48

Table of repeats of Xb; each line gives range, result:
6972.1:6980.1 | 13.4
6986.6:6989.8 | 12.9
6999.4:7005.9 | 13.4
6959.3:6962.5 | 13.6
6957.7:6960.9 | 13.5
